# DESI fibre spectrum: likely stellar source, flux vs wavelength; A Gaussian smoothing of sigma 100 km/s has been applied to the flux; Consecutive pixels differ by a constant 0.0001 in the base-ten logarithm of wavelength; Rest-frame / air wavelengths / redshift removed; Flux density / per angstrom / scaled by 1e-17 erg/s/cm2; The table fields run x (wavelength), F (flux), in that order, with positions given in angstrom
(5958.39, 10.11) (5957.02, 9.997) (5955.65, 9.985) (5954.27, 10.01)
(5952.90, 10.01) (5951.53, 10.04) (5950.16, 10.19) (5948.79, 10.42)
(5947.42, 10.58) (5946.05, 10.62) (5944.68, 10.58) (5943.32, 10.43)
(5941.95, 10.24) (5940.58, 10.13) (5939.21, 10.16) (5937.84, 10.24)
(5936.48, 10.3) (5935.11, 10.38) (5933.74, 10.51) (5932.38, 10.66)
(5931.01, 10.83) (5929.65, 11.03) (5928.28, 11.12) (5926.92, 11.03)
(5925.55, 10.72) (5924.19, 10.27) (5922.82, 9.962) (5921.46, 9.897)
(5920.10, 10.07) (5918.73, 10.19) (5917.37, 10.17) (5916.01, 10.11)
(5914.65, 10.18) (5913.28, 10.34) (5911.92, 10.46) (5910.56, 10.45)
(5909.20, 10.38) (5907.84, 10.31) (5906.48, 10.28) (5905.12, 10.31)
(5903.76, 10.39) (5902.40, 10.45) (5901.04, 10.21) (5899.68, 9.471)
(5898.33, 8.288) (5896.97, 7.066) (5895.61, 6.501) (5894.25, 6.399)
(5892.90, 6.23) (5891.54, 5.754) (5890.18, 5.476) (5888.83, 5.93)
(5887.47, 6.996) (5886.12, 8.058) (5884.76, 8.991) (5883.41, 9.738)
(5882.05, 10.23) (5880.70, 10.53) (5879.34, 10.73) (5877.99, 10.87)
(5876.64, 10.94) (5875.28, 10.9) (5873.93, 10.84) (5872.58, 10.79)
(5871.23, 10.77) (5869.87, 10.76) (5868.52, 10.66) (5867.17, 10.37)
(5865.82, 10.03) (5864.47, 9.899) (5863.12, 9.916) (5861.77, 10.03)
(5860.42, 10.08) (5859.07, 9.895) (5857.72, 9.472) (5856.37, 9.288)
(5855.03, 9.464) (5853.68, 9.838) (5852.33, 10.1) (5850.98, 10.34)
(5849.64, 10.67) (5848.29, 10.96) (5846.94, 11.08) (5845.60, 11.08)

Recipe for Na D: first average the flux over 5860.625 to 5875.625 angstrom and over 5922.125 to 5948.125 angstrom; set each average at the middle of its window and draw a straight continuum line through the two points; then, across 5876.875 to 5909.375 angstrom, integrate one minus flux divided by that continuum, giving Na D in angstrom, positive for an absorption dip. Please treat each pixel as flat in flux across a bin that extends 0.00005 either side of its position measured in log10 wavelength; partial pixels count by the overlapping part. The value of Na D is 5.4 angstrom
